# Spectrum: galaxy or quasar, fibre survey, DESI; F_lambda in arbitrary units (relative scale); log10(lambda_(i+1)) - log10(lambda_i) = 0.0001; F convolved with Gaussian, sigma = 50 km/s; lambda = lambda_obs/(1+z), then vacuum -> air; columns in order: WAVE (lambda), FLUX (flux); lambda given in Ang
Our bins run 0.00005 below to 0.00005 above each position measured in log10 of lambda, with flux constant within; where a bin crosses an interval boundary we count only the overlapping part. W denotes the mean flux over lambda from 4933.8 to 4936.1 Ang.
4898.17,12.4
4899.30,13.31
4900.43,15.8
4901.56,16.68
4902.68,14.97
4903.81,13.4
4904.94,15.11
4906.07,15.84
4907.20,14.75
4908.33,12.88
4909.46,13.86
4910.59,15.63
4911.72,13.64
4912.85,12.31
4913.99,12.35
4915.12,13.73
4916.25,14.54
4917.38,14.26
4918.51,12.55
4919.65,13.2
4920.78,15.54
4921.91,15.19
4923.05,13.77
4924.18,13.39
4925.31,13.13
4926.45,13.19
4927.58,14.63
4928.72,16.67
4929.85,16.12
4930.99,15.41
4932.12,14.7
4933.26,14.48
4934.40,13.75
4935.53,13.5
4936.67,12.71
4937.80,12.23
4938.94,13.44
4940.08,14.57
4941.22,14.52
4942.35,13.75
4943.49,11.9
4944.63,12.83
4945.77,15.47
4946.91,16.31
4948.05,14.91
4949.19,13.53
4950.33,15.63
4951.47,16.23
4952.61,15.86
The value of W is 13.6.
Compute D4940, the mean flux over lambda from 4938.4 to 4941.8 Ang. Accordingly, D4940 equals 14.2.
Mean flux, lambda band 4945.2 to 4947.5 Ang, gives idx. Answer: 15.9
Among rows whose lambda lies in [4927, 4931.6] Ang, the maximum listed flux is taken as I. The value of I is 16.67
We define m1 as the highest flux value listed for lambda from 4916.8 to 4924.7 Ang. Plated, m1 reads 15.54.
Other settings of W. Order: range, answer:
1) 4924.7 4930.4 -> 14.7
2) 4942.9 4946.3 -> 13.4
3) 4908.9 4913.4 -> 13.9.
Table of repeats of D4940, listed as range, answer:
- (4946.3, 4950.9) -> 15.1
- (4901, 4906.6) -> 15.2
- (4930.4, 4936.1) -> 14.4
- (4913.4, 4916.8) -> 13.5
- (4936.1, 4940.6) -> 13.2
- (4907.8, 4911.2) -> 14.1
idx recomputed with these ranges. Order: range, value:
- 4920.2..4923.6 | 14.8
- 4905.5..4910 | 14.3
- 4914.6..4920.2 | 13.7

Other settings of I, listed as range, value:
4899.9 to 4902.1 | 16.68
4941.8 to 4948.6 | 16.31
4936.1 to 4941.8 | 14.57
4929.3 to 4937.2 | 16.12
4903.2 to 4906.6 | 15.84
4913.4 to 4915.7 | 13.73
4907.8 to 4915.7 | 15.63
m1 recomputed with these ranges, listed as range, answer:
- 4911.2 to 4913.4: 13.64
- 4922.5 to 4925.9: 13.77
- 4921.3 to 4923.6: 15.19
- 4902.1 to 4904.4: 14.97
